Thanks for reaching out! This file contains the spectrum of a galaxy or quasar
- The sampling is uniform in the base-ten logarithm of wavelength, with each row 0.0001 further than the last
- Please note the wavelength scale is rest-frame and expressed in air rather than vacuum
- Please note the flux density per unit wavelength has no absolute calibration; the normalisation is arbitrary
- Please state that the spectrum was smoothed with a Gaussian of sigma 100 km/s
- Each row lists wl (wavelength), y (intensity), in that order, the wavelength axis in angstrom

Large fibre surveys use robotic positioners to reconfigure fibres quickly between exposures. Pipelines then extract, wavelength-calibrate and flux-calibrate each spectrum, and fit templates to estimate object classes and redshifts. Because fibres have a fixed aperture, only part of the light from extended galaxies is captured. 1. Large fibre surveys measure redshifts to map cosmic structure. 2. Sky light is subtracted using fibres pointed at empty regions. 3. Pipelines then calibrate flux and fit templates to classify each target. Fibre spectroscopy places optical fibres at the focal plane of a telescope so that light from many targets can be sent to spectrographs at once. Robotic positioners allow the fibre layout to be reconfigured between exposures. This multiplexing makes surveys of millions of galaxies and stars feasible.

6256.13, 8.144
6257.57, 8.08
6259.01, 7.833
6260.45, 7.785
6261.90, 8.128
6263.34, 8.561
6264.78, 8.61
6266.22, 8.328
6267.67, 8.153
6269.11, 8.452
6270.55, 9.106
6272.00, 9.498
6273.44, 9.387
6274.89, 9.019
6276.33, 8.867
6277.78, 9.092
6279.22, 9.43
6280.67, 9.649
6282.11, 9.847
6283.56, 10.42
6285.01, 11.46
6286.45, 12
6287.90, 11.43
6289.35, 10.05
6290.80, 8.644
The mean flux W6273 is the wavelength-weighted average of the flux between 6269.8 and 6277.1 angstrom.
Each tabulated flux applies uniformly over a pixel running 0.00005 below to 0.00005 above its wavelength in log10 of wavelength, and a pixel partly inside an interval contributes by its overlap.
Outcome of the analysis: 9.17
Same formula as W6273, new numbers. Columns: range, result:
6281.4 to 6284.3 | 10.1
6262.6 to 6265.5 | 8.6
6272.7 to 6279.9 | 9.16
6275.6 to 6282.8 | 9.39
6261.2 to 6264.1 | 8.36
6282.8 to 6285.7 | 10.9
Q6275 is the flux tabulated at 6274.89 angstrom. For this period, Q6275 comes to 9.019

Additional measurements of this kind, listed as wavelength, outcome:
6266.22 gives 8.328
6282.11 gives 9.847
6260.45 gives 7.785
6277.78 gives 9.092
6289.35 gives 10.05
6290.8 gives 8.644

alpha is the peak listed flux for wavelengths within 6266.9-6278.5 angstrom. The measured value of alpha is 9.498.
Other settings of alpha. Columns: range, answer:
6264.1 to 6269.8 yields 8.61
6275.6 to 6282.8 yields 9.847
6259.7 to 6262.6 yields 8.128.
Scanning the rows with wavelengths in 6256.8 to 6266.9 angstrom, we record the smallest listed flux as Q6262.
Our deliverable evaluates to 7.785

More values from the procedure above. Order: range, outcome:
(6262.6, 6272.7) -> 8.153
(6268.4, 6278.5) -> 8.452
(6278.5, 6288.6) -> 9.43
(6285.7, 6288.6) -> 11.43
